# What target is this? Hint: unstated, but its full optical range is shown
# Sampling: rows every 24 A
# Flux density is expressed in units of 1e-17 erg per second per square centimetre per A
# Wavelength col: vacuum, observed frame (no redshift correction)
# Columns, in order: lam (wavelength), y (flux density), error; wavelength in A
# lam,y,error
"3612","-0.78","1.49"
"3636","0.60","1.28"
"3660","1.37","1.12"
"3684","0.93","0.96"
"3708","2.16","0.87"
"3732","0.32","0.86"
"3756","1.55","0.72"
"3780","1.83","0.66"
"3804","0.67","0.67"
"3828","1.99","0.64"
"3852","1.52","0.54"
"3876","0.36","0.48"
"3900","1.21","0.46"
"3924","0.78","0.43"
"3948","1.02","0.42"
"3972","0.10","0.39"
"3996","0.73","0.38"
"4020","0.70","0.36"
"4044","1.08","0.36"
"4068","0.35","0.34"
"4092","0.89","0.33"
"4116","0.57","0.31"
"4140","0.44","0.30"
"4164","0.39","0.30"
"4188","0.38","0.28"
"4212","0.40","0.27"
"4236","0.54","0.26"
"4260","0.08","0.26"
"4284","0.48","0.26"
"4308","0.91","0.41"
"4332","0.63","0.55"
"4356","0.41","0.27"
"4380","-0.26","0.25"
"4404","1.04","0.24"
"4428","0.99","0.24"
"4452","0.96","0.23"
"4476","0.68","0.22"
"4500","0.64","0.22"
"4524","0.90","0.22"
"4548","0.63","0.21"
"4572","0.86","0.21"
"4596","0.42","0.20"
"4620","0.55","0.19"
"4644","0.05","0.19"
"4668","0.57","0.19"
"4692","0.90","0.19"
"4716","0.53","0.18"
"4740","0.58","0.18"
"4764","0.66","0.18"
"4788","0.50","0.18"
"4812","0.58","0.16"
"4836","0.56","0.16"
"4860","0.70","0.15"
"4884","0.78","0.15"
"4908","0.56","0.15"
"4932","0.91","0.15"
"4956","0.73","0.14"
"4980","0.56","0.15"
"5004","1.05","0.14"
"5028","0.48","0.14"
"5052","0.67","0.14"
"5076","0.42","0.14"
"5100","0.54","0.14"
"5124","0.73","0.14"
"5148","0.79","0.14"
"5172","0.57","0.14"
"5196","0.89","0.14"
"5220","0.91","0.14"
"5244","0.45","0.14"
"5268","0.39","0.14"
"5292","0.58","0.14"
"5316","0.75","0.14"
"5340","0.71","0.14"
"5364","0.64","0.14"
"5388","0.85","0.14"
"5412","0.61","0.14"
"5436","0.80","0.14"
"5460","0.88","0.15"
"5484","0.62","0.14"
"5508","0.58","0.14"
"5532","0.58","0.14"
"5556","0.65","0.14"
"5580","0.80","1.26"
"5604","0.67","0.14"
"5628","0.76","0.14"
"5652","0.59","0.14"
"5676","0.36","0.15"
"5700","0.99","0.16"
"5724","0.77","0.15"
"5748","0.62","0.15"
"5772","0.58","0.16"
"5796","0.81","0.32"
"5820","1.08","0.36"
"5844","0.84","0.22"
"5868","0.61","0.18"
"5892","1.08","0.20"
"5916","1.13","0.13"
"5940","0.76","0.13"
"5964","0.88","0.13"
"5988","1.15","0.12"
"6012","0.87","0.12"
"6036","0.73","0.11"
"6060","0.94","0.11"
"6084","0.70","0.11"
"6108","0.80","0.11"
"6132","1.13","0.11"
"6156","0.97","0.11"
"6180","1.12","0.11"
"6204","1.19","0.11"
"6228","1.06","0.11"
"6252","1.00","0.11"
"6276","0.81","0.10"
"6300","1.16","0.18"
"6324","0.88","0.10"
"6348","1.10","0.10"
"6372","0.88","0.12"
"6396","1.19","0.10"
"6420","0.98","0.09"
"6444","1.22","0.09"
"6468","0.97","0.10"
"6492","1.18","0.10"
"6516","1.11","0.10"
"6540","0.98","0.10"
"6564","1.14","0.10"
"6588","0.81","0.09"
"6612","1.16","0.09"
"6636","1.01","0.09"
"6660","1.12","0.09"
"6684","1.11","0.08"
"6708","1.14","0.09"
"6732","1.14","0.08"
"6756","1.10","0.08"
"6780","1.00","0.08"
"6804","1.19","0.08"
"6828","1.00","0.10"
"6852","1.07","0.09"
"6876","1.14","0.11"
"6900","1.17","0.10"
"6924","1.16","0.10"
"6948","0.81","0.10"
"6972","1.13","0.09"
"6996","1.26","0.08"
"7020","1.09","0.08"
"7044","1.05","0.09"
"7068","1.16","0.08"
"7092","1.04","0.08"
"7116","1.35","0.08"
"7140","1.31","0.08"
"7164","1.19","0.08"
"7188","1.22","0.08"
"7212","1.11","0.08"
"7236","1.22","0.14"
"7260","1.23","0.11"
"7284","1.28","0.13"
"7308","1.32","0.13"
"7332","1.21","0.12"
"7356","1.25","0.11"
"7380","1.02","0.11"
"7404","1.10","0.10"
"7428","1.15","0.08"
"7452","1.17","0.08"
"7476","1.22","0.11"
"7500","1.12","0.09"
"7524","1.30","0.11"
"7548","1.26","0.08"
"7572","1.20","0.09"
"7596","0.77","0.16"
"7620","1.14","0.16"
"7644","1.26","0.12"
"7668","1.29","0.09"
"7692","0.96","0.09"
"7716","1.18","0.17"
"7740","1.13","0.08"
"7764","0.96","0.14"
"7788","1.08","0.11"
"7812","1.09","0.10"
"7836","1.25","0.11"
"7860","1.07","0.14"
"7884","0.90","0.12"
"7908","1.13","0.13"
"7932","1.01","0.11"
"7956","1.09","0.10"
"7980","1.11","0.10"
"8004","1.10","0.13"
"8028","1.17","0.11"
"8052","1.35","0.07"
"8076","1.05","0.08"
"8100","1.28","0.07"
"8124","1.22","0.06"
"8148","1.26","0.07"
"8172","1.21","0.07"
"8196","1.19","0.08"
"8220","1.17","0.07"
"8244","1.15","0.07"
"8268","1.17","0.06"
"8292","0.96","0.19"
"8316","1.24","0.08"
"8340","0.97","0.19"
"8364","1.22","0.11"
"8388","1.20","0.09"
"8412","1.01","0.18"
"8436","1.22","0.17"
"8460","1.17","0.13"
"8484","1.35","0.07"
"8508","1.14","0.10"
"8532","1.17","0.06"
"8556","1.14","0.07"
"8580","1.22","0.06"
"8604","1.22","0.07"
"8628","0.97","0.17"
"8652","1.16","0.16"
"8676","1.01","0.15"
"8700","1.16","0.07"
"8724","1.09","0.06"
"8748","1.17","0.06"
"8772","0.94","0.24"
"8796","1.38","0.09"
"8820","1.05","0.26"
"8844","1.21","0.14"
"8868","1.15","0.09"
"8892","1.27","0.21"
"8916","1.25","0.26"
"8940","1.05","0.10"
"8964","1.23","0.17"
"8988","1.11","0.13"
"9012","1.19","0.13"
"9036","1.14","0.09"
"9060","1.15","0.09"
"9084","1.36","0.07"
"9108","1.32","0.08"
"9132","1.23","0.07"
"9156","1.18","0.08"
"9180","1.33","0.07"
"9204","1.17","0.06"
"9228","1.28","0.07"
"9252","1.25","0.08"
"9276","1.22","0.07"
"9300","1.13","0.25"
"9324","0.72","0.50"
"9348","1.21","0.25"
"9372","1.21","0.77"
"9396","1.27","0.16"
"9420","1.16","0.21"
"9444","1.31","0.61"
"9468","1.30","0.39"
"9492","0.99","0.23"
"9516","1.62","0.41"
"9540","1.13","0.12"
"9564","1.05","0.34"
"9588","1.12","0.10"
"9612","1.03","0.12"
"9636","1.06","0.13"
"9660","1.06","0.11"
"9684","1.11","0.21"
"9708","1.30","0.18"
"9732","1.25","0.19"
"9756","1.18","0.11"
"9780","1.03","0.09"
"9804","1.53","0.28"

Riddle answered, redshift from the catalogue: 0.53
